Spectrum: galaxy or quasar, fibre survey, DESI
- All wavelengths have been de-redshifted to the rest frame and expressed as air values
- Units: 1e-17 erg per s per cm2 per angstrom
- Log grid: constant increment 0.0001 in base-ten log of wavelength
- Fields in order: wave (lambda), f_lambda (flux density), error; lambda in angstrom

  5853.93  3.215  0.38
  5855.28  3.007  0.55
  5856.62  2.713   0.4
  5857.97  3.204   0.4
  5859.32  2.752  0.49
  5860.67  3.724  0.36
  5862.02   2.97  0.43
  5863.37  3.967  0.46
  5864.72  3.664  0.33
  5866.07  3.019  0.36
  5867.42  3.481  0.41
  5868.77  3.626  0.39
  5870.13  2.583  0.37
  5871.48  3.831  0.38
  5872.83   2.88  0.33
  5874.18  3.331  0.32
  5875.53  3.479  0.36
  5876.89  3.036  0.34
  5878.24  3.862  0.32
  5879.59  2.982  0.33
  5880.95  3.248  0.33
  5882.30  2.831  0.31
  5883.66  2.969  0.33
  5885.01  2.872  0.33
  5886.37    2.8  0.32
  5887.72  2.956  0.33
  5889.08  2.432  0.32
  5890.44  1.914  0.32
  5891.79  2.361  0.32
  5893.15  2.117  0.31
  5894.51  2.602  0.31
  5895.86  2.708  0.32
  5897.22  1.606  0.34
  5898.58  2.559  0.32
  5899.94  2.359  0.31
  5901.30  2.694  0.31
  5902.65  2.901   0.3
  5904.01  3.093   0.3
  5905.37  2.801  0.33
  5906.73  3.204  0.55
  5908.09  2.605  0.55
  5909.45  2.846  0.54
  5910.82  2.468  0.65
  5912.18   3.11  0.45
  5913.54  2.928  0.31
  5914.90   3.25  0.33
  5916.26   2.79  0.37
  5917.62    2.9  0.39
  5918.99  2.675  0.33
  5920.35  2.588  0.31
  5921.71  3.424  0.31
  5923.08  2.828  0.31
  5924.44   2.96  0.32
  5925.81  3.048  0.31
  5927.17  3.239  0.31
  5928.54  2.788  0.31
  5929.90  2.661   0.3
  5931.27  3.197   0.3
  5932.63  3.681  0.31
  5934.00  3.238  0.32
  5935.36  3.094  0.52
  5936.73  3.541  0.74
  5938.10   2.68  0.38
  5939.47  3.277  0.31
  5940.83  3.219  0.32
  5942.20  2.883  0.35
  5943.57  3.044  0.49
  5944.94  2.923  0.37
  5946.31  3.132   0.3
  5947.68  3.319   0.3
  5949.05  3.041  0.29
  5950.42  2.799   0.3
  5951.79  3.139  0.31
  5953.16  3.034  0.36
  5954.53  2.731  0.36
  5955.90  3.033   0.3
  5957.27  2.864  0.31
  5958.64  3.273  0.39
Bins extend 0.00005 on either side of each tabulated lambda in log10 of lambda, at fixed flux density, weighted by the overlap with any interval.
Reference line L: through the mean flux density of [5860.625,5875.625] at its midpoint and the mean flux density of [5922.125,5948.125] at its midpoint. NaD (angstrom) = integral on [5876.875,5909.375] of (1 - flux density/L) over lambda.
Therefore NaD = 5.4 angstrom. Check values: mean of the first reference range 3.36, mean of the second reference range 3.09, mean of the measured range 2.73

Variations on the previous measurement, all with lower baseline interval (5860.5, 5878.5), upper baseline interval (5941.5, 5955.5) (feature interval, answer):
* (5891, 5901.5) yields 2.9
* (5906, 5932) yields 1.8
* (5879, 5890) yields 1.5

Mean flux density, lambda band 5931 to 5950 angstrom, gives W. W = 3.16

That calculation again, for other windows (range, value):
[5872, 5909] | 2.79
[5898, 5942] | 2.96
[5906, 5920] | 2.87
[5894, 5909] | 2.65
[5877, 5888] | 3.07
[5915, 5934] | 3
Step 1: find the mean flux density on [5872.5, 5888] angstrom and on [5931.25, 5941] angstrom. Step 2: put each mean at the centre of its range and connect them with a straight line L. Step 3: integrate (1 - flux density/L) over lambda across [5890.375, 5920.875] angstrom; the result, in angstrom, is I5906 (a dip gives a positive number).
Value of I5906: 4.8 angstrom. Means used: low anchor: 3.11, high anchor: 3.25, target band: 2.67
